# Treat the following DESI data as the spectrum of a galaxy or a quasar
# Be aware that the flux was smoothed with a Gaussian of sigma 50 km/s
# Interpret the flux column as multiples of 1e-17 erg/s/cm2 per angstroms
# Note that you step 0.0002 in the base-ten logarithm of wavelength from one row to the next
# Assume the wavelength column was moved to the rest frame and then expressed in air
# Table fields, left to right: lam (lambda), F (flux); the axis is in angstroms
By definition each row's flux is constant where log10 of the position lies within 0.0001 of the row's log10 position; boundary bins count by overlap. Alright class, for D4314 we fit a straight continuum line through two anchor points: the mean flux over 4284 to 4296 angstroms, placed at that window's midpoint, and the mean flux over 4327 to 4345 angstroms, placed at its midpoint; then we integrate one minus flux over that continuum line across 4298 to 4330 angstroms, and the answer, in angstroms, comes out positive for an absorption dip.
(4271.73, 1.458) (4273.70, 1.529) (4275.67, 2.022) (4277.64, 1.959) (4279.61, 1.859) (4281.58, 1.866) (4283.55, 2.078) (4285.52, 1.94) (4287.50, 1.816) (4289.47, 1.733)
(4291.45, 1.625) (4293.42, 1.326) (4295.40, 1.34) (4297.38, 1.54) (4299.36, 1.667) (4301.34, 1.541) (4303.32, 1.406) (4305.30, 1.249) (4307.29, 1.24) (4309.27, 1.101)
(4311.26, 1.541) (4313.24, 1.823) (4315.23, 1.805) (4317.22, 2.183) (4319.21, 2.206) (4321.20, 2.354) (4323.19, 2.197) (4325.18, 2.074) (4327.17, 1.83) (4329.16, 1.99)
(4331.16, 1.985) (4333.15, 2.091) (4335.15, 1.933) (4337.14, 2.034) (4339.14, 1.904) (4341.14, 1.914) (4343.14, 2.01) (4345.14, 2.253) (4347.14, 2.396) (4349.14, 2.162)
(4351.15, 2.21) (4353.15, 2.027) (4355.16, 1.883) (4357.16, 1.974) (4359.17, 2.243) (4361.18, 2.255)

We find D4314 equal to 1.35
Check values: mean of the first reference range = 1.66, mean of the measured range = 1.76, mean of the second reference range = 1.99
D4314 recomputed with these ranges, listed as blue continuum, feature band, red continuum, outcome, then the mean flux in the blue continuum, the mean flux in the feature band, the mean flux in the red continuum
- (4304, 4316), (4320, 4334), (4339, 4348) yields -2.3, 1.45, 2.08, 2.11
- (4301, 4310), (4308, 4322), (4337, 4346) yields -3.2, 1.3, 1.84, 2.02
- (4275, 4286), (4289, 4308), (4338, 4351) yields 5.1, 1.95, 1.46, 2.11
